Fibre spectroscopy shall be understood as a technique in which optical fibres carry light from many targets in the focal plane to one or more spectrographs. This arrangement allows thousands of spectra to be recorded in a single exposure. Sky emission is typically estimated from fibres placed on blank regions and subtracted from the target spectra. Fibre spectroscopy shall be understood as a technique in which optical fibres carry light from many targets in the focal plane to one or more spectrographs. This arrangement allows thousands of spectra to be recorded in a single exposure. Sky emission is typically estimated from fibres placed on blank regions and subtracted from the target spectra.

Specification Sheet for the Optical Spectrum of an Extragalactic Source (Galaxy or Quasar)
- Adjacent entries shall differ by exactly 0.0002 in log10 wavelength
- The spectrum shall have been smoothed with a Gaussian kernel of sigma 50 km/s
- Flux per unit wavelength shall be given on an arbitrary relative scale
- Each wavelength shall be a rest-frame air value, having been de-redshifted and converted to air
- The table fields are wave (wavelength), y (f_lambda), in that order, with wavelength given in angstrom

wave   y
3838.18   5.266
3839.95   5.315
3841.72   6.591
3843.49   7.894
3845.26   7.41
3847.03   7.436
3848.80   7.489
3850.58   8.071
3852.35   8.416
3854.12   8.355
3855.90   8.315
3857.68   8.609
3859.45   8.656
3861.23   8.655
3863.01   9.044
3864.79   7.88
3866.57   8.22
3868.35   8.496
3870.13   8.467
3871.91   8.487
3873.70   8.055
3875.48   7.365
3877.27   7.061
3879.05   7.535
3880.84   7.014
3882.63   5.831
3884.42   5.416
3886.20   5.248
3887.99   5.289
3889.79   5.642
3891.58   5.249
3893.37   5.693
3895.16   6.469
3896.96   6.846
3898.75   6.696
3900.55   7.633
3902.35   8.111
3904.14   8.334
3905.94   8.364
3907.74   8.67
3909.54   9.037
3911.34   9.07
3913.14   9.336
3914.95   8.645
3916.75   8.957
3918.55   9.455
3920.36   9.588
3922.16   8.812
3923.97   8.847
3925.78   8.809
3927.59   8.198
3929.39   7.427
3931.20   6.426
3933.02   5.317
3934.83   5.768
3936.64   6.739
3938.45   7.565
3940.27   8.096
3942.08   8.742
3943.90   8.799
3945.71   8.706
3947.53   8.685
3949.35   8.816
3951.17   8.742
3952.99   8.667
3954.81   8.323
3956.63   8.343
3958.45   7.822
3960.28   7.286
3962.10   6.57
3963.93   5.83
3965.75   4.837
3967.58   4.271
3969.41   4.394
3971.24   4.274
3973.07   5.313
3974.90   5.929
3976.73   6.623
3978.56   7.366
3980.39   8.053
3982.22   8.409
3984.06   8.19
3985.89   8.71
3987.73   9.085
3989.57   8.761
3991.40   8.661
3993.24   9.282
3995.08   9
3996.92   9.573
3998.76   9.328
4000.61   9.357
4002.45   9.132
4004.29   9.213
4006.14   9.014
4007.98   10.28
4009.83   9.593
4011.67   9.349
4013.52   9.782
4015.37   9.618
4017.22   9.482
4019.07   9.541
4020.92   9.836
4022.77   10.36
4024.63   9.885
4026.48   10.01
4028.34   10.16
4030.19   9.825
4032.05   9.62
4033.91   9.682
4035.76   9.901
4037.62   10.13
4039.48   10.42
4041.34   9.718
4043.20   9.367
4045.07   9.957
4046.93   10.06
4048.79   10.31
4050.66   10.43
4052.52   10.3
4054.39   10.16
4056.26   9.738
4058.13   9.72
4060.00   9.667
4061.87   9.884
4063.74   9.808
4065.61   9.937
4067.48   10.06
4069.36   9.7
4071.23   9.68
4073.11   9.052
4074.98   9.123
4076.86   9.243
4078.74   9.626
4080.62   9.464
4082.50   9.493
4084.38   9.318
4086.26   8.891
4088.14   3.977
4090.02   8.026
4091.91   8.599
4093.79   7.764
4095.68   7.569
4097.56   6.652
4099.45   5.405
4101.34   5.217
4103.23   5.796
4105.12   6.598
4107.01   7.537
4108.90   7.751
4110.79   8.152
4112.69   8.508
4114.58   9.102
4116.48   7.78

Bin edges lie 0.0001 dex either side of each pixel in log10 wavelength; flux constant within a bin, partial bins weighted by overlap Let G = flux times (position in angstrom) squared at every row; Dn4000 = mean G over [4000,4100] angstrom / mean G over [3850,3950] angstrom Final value 1.30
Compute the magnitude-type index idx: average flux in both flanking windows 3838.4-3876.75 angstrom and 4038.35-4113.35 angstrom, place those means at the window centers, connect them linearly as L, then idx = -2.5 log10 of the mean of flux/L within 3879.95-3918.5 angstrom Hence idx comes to 0.11 mag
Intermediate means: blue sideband 7.91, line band 7.27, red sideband 8.76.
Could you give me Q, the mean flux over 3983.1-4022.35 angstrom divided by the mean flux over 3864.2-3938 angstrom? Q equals 1.23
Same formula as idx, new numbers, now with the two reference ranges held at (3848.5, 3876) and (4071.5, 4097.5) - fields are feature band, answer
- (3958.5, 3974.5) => 0.46 mag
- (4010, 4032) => -0.17 mag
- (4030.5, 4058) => -0.18 mag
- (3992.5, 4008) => -0.11 mag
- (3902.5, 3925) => -0.07 mag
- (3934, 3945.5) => 0.09 mag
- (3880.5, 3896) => 0.41 mag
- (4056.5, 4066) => -0.16 mag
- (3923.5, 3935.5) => 0.16 mag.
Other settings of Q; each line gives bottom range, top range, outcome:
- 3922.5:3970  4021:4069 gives 1.34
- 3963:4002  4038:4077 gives 1.33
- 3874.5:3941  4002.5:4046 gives 1.31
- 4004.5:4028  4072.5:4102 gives 0.82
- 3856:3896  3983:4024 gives 1.29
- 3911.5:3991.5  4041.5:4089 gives 1.24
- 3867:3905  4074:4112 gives 1.12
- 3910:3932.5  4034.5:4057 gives 1.17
